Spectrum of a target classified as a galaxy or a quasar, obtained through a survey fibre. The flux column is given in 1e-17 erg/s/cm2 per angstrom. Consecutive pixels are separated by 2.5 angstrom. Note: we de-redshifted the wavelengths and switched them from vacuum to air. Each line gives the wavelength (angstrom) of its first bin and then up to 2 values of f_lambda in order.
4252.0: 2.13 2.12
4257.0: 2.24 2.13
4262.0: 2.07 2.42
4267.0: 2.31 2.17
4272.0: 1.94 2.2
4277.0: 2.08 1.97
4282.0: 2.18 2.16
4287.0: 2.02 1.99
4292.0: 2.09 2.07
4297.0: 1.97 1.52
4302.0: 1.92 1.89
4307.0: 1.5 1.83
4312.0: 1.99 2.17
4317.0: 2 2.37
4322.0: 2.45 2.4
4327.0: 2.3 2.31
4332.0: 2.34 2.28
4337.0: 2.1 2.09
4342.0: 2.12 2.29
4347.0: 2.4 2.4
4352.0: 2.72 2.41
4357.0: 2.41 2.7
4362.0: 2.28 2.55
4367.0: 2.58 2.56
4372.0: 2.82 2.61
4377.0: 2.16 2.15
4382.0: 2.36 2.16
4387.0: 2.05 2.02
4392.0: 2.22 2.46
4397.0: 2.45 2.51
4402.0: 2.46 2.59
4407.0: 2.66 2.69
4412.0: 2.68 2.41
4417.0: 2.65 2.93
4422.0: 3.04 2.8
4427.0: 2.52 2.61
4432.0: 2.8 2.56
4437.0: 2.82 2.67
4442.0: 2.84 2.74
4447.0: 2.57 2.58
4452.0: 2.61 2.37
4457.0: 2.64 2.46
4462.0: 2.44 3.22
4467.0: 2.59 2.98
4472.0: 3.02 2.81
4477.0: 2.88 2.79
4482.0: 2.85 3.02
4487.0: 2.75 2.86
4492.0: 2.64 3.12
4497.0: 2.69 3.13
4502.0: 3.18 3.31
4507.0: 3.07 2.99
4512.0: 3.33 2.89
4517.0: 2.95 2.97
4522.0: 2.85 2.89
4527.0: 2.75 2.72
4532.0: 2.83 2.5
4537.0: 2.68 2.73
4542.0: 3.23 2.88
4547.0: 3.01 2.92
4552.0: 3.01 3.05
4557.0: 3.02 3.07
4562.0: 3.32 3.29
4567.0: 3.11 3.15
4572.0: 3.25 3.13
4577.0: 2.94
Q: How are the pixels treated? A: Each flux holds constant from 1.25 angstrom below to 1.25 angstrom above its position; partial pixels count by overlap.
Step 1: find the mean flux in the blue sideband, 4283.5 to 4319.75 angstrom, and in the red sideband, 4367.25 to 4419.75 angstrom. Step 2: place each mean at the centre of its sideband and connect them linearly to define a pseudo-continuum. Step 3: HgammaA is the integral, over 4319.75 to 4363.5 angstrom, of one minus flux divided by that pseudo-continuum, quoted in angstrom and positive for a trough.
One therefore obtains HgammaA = -3.74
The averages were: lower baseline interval 1.95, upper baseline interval 2.45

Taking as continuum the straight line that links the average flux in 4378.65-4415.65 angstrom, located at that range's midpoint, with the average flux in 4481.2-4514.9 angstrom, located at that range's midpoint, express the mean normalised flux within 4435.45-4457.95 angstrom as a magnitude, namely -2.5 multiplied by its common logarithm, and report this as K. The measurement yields 0.02 mag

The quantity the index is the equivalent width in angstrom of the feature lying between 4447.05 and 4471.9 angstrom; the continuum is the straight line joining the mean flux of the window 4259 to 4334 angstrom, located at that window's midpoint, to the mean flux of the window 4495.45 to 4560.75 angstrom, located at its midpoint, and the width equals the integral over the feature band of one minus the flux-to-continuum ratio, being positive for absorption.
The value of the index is 0.3 angstrom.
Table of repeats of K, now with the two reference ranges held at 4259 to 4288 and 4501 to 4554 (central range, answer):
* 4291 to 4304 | 0.16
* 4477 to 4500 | -0.02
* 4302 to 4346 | 0.08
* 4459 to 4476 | -0.02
